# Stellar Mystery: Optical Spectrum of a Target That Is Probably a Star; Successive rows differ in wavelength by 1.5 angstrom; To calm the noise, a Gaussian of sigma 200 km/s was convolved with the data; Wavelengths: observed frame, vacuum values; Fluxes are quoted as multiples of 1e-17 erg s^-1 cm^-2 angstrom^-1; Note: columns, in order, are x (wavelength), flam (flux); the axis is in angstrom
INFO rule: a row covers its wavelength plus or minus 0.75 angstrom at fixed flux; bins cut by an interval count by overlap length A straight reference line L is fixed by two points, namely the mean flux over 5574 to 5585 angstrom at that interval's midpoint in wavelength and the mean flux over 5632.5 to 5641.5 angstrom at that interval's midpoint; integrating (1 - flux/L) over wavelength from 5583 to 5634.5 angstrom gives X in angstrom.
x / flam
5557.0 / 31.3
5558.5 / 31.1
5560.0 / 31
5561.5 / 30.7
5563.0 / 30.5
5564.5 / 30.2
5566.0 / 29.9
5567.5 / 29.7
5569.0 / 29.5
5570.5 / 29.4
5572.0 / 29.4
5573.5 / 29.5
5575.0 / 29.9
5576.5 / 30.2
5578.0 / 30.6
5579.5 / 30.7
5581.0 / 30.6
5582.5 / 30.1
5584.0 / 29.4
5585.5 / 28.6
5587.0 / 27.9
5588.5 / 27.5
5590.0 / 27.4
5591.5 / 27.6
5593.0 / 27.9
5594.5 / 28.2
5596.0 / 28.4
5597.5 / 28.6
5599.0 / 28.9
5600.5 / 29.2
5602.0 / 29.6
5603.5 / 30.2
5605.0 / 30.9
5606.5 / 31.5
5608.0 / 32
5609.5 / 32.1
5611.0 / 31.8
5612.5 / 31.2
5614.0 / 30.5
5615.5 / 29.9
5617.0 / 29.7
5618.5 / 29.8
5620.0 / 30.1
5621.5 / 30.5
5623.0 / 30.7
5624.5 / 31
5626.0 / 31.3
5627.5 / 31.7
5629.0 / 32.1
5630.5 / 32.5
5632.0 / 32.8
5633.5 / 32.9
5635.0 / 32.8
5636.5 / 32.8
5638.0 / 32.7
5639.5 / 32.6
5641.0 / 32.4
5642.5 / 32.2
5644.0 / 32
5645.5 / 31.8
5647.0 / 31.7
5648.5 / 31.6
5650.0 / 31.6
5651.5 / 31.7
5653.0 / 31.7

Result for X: 2.2 angstrom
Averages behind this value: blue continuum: 30.2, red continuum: 32.7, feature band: 30.1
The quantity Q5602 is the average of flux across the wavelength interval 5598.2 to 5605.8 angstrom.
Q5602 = 29.8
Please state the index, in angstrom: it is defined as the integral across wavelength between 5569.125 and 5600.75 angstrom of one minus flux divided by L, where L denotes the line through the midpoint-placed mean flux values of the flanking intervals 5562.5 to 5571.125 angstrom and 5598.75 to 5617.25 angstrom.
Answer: 1.2 angstrom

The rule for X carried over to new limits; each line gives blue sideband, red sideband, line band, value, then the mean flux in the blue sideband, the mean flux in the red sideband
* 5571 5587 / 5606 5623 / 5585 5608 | 1.0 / 29.8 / 30.8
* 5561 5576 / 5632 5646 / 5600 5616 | 0.3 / 29.9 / 32.5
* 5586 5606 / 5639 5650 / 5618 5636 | -0.4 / 28.7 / 32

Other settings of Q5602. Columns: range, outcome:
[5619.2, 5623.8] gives 30.4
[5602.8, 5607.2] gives 30.9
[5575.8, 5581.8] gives 30.5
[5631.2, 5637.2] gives 32.8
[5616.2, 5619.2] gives 29.8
